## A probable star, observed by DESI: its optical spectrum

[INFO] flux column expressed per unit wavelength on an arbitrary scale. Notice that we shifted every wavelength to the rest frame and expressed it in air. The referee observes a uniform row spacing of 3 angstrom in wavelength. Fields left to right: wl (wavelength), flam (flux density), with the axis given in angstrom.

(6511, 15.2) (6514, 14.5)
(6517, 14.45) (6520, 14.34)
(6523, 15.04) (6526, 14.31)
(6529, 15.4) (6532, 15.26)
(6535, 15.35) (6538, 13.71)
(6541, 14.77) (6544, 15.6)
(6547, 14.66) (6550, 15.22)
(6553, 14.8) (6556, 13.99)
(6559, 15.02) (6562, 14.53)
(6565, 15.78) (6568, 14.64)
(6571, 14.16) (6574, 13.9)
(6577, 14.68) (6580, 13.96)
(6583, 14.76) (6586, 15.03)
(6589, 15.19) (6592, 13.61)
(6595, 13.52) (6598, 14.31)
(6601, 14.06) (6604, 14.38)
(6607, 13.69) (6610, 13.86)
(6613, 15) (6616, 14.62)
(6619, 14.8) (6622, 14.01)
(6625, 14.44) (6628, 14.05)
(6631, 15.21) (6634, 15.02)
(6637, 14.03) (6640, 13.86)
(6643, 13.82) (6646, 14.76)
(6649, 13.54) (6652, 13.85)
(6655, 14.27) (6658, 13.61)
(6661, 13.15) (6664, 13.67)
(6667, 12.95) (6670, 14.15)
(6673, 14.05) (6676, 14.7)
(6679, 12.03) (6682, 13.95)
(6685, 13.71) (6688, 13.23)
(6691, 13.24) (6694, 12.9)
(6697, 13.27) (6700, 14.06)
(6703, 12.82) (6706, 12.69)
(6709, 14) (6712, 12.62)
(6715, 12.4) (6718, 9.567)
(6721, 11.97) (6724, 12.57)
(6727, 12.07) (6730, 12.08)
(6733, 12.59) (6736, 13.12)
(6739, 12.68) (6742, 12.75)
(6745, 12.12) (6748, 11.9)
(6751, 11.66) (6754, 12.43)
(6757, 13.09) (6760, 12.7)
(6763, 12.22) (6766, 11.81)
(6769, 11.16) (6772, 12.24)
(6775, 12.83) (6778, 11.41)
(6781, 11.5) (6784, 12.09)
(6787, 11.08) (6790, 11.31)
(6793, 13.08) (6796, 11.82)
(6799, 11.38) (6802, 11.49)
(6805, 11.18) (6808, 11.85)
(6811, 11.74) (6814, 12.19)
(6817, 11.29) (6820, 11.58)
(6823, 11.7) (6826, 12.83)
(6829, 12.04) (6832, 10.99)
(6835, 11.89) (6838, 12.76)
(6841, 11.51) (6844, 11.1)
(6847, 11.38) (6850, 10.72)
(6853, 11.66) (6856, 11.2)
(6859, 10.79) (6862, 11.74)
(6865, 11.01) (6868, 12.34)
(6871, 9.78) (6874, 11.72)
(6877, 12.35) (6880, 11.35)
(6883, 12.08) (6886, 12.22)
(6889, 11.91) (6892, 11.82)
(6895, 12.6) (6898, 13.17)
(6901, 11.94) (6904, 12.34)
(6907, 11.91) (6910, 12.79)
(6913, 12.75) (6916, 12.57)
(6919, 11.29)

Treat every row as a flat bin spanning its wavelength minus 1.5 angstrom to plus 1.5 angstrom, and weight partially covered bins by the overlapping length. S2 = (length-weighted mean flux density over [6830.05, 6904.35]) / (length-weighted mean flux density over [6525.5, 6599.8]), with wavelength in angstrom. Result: 0.80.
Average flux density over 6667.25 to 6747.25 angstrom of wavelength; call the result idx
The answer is 12.9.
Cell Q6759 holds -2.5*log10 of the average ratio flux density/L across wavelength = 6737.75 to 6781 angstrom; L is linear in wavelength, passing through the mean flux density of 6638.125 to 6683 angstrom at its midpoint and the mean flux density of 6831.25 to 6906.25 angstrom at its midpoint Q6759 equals 0.052 mag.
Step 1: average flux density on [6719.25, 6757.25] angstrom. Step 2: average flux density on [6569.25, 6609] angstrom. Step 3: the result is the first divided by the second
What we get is 0.9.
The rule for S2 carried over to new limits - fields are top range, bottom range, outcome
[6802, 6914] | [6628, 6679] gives 0.84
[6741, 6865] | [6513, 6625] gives 0.81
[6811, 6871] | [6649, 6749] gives 0.89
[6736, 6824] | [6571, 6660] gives 0.84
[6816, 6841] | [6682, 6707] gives 0.89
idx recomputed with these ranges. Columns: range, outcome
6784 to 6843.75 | 11.8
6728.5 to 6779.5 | 12.3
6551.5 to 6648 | 14.4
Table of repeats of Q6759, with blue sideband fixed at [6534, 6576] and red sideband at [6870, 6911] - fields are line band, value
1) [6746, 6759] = 0.07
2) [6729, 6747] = 0.06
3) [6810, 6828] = 0.06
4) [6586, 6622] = 0.00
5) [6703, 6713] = 0.03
